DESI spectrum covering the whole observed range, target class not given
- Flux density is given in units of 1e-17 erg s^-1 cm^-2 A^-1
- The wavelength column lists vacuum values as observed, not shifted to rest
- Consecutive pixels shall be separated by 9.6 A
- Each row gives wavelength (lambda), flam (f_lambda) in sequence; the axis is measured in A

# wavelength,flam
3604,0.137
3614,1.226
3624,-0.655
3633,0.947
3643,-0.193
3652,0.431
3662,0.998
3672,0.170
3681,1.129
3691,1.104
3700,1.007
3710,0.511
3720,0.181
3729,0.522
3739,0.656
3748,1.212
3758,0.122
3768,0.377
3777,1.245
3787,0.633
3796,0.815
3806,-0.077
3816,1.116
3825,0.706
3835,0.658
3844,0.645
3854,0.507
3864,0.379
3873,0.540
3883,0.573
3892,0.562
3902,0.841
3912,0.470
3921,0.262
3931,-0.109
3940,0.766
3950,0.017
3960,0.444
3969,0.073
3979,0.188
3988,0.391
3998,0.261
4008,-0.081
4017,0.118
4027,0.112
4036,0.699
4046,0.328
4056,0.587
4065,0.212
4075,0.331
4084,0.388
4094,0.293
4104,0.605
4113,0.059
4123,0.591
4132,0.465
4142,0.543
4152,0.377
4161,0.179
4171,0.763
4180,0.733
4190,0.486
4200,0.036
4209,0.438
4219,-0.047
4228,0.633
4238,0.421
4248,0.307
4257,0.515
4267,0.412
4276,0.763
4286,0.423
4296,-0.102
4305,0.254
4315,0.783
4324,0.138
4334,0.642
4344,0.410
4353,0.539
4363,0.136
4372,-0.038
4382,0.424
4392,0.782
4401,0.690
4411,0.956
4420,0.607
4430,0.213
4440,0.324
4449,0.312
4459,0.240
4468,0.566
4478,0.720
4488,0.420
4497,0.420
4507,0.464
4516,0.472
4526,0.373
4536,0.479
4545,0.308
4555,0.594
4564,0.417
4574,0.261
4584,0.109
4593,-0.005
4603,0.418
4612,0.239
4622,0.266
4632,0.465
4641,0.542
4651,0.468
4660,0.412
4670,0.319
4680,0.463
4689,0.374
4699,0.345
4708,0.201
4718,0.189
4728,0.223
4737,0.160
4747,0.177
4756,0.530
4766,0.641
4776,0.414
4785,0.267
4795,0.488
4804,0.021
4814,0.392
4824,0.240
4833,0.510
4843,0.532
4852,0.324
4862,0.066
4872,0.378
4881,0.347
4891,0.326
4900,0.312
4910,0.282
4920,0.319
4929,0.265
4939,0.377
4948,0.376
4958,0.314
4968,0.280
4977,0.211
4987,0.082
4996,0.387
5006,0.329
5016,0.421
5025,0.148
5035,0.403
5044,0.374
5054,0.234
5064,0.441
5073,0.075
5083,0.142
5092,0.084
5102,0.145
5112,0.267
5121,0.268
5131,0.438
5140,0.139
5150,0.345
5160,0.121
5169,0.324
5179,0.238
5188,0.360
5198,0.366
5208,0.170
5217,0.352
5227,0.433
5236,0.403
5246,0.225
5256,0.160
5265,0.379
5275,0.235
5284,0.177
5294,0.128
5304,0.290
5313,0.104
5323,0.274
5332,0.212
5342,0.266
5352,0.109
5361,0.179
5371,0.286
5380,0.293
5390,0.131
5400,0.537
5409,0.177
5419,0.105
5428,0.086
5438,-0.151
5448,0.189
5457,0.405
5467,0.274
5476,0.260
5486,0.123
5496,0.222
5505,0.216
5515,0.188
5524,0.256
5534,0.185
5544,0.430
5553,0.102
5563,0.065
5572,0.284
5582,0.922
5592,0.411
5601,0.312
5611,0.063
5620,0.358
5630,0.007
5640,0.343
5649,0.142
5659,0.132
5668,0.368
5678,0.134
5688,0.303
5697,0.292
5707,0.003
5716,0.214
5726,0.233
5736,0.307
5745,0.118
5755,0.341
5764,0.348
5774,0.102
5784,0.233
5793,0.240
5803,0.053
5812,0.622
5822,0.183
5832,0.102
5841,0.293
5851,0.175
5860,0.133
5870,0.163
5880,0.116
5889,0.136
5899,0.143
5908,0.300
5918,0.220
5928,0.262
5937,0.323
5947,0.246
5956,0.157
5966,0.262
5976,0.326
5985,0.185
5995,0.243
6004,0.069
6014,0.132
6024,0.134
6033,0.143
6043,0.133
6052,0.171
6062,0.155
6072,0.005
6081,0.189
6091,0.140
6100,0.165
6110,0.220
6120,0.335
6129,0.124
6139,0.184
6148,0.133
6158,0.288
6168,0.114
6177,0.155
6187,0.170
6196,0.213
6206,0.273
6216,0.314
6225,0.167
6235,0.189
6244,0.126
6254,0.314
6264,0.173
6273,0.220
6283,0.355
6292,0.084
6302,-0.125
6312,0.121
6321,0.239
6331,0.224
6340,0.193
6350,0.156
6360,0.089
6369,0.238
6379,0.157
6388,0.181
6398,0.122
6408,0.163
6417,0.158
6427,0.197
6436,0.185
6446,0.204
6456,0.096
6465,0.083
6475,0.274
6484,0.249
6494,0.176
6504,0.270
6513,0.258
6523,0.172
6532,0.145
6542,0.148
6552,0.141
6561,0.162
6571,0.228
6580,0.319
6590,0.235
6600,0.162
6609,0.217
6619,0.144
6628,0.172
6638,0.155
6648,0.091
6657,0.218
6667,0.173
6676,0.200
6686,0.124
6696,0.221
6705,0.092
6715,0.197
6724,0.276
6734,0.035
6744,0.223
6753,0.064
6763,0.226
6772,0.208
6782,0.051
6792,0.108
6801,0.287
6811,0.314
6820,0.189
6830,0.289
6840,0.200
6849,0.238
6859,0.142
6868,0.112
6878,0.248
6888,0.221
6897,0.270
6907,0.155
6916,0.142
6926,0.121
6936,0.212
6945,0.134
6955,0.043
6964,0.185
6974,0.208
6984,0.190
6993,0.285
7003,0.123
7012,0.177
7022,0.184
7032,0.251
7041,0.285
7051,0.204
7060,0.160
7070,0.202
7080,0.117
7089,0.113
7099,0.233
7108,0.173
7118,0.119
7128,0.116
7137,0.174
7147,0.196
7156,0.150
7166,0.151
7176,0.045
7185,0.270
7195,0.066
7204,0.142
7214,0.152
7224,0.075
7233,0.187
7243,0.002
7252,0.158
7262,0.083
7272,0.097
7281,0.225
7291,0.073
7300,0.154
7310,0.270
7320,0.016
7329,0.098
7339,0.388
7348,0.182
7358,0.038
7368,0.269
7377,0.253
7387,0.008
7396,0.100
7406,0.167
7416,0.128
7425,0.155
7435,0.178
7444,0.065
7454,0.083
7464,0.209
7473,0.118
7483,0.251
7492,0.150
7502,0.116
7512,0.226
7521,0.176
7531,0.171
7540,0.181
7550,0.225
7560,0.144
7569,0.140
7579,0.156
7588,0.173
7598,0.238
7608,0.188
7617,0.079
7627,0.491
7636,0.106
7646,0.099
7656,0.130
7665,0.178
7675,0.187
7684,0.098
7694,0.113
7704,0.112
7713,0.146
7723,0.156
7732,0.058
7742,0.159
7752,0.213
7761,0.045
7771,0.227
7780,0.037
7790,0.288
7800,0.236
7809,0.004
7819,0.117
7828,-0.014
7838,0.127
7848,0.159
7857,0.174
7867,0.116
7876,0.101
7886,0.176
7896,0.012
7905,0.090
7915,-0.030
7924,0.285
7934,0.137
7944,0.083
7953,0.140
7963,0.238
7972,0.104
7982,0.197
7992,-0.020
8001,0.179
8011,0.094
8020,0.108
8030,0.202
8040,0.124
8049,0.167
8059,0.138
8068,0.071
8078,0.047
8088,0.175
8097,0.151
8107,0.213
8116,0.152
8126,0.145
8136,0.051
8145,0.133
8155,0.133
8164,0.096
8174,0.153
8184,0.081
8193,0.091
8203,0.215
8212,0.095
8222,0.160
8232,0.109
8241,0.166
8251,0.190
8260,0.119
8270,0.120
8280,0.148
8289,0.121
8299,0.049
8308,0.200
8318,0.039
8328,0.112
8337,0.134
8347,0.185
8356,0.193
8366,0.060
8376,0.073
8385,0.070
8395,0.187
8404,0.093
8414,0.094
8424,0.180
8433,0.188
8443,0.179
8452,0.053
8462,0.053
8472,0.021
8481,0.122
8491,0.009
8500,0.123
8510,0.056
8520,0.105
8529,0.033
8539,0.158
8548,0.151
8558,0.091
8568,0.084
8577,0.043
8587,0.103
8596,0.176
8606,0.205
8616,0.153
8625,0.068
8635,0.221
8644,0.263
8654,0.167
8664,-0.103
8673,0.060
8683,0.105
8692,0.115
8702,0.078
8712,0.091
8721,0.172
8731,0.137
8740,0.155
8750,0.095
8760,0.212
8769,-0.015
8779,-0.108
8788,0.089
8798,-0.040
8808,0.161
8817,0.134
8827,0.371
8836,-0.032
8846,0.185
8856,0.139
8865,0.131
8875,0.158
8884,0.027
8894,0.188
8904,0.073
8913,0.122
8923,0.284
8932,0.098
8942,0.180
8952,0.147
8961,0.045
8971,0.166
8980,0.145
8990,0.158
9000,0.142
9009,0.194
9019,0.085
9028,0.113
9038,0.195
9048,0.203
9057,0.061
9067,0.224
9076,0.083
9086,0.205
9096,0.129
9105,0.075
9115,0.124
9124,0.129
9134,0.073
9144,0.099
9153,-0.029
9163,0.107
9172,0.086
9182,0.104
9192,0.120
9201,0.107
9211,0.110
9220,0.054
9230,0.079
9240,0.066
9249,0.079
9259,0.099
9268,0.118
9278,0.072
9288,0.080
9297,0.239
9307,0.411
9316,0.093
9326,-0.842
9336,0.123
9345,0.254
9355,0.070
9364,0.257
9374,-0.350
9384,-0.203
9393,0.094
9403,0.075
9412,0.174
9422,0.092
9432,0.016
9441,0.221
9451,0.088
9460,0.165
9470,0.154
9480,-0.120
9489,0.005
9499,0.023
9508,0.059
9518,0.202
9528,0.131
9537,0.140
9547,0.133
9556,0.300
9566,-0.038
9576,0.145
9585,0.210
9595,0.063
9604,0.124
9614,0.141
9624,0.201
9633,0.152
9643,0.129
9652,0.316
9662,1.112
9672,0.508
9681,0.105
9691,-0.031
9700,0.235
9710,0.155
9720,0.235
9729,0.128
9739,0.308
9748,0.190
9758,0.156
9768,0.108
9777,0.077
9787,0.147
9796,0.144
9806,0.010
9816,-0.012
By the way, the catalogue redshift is 1.592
